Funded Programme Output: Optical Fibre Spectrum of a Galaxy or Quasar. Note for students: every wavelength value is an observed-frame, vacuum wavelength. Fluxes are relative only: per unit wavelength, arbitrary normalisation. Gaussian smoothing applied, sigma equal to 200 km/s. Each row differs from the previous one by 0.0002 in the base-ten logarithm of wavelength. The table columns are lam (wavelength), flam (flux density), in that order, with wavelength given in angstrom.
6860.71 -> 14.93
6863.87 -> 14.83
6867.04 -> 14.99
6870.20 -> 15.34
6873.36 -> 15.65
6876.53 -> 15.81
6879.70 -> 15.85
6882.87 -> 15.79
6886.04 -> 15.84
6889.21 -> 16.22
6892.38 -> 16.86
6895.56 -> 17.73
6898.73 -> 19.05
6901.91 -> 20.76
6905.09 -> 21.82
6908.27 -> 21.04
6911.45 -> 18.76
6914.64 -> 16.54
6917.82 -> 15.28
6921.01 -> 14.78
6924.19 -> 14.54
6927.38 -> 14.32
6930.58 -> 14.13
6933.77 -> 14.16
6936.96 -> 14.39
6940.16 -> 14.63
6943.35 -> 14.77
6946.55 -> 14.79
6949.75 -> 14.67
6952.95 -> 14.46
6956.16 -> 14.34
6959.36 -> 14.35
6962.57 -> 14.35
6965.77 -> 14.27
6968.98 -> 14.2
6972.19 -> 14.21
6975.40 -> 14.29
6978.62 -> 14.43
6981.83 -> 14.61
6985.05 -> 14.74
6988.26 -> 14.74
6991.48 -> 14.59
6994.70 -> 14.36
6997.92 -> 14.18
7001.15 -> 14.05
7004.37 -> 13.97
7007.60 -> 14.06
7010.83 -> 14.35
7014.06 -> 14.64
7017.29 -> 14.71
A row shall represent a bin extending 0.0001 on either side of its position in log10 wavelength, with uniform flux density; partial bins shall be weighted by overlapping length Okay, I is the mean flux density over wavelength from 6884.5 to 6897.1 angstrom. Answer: 16.7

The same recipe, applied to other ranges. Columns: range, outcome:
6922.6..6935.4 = 14.3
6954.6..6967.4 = 14.3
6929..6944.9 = 14.4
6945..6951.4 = 14.7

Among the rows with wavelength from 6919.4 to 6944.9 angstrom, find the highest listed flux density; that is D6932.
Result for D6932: 14.78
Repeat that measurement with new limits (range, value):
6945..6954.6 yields 14.79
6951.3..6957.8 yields 14.46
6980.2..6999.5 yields 14.74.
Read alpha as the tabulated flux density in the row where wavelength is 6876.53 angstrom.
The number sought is 15.81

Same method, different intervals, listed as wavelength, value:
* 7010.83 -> 14.35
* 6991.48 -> 14.59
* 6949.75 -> 14.67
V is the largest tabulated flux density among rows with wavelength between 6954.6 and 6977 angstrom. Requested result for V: 14.35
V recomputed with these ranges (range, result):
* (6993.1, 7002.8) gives 14.36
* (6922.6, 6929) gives 14.54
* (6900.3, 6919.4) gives 21.82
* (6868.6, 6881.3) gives 15.85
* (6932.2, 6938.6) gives 14.39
